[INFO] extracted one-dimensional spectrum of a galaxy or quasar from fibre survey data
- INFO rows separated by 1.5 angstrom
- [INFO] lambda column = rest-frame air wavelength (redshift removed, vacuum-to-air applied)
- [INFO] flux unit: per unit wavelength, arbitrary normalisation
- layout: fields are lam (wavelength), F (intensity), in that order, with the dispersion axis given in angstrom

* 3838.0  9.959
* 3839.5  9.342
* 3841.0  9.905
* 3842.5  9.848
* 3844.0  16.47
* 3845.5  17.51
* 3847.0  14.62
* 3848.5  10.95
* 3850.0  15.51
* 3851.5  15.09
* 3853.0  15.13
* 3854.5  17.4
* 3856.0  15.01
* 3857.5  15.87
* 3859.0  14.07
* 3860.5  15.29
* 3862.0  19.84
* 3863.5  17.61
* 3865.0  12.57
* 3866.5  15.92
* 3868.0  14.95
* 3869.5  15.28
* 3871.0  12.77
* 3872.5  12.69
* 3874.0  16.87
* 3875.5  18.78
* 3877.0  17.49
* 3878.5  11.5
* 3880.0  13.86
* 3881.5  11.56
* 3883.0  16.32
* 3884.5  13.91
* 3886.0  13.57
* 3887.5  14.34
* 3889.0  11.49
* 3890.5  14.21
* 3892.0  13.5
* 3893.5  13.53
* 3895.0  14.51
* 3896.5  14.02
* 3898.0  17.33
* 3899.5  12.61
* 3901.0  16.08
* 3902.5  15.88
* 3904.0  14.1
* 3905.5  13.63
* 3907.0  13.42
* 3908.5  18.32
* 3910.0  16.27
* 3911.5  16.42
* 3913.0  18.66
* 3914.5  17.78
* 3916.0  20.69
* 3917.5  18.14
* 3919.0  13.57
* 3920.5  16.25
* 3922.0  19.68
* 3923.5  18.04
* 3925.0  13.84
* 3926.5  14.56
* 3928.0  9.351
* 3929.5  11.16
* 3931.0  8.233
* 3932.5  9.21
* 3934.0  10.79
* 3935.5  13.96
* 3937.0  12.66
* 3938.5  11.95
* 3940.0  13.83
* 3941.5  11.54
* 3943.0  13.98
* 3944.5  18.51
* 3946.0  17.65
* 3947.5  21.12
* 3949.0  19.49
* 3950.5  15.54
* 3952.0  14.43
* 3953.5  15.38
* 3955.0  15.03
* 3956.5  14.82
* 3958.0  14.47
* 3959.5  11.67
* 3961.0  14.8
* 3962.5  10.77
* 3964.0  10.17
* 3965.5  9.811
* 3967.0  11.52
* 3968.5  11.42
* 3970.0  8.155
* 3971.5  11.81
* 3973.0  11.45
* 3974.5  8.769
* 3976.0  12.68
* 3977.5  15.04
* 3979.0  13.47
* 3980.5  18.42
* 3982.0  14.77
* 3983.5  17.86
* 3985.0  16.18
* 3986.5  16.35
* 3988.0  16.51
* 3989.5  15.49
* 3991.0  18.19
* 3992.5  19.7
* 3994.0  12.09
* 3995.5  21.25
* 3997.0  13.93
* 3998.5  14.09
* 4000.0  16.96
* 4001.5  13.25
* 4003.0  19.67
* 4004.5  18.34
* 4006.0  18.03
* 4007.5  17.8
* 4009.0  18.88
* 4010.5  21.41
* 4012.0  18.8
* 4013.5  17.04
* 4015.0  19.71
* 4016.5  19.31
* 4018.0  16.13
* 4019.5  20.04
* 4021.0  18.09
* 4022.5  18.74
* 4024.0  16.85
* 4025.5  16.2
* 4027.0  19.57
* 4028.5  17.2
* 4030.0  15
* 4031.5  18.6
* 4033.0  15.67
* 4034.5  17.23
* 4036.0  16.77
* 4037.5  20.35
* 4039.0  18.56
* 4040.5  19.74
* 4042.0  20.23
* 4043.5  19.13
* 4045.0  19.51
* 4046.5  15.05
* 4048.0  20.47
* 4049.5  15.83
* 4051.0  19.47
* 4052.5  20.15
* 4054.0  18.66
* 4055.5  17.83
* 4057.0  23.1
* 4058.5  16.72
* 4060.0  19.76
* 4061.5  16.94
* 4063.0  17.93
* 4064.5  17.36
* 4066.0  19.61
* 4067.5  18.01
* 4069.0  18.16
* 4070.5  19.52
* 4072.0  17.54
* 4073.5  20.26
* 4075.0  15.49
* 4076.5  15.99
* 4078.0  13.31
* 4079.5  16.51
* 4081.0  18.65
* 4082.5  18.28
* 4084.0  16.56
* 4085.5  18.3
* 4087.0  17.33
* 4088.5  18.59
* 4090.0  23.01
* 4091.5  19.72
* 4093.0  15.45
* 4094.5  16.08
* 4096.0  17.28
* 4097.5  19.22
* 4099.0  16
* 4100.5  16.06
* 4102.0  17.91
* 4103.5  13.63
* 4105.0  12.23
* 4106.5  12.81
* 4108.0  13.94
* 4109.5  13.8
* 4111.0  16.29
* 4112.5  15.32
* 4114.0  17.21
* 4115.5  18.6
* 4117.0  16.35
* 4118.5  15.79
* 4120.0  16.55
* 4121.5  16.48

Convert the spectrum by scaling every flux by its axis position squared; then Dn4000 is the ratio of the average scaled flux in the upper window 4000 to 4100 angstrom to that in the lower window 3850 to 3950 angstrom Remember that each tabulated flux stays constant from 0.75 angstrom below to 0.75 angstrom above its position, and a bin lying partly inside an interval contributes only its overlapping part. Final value 1.30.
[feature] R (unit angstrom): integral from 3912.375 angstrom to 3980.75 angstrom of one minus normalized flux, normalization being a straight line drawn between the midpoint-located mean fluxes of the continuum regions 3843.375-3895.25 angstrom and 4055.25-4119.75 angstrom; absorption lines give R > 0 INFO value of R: 7.4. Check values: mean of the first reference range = 14.9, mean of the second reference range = 17.2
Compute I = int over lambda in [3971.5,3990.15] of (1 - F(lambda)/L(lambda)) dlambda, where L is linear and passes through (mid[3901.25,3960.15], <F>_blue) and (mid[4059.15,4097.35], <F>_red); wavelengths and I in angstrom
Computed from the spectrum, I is 1.6 angstrom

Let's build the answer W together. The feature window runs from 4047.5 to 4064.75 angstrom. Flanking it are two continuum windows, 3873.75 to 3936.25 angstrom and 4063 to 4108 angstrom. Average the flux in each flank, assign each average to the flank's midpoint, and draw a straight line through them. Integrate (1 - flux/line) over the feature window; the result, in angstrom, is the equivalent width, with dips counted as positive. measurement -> -2.0 angstrom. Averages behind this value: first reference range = 14.7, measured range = 18.7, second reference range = 17.2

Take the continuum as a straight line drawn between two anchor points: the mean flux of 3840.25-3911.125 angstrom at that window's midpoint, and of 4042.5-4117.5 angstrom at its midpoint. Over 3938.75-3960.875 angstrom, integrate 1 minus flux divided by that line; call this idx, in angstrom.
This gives 0.38 angstrom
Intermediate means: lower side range 14.7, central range 15.4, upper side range 17.4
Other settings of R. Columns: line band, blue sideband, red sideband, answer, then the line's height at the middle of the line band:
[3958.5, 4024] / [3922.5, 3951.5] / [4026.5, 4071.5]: 2.7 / 16.1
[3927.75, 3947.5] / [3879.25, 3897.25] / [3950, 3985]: 0.7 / 13.4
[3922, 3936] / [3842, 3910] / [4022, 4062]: 3.0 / 15.9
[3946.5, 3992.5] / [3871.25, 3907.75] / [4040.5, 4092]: 5.3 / 16.2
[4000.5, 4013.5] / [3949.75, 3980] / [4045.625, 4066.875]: -2.4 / 15.3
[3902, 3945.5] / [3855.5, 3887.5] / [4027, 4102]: 3.2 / 15.8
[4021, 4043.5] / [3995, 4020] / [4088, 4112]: -0.6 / 17.5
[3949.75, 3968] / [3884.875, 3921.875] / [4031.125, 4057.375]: 3.8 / 16.7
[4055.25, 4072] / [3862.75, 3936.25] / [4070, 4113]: -2.2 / 16.4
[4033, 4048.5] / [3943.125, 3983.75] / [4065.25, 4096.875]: -1.9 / 16.5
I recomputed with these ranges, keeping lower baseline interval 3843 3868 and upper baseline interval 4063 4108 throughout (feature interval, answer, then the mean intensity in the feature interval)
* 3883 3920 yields 1.27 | 15.3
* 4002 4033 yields -2.80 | 18.2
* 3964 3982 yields 4.69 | 12.1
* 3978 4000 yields 0.19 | 16.3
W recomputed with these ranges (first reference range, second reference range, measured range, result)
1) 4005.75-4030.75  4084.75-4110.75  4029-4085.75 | -2.2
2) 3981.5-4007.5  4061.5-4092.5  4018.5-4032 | -0.5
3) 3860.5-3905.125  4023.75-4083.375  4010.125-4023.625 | -1.1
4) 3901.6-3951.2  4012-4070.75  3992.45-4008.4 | 0.4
